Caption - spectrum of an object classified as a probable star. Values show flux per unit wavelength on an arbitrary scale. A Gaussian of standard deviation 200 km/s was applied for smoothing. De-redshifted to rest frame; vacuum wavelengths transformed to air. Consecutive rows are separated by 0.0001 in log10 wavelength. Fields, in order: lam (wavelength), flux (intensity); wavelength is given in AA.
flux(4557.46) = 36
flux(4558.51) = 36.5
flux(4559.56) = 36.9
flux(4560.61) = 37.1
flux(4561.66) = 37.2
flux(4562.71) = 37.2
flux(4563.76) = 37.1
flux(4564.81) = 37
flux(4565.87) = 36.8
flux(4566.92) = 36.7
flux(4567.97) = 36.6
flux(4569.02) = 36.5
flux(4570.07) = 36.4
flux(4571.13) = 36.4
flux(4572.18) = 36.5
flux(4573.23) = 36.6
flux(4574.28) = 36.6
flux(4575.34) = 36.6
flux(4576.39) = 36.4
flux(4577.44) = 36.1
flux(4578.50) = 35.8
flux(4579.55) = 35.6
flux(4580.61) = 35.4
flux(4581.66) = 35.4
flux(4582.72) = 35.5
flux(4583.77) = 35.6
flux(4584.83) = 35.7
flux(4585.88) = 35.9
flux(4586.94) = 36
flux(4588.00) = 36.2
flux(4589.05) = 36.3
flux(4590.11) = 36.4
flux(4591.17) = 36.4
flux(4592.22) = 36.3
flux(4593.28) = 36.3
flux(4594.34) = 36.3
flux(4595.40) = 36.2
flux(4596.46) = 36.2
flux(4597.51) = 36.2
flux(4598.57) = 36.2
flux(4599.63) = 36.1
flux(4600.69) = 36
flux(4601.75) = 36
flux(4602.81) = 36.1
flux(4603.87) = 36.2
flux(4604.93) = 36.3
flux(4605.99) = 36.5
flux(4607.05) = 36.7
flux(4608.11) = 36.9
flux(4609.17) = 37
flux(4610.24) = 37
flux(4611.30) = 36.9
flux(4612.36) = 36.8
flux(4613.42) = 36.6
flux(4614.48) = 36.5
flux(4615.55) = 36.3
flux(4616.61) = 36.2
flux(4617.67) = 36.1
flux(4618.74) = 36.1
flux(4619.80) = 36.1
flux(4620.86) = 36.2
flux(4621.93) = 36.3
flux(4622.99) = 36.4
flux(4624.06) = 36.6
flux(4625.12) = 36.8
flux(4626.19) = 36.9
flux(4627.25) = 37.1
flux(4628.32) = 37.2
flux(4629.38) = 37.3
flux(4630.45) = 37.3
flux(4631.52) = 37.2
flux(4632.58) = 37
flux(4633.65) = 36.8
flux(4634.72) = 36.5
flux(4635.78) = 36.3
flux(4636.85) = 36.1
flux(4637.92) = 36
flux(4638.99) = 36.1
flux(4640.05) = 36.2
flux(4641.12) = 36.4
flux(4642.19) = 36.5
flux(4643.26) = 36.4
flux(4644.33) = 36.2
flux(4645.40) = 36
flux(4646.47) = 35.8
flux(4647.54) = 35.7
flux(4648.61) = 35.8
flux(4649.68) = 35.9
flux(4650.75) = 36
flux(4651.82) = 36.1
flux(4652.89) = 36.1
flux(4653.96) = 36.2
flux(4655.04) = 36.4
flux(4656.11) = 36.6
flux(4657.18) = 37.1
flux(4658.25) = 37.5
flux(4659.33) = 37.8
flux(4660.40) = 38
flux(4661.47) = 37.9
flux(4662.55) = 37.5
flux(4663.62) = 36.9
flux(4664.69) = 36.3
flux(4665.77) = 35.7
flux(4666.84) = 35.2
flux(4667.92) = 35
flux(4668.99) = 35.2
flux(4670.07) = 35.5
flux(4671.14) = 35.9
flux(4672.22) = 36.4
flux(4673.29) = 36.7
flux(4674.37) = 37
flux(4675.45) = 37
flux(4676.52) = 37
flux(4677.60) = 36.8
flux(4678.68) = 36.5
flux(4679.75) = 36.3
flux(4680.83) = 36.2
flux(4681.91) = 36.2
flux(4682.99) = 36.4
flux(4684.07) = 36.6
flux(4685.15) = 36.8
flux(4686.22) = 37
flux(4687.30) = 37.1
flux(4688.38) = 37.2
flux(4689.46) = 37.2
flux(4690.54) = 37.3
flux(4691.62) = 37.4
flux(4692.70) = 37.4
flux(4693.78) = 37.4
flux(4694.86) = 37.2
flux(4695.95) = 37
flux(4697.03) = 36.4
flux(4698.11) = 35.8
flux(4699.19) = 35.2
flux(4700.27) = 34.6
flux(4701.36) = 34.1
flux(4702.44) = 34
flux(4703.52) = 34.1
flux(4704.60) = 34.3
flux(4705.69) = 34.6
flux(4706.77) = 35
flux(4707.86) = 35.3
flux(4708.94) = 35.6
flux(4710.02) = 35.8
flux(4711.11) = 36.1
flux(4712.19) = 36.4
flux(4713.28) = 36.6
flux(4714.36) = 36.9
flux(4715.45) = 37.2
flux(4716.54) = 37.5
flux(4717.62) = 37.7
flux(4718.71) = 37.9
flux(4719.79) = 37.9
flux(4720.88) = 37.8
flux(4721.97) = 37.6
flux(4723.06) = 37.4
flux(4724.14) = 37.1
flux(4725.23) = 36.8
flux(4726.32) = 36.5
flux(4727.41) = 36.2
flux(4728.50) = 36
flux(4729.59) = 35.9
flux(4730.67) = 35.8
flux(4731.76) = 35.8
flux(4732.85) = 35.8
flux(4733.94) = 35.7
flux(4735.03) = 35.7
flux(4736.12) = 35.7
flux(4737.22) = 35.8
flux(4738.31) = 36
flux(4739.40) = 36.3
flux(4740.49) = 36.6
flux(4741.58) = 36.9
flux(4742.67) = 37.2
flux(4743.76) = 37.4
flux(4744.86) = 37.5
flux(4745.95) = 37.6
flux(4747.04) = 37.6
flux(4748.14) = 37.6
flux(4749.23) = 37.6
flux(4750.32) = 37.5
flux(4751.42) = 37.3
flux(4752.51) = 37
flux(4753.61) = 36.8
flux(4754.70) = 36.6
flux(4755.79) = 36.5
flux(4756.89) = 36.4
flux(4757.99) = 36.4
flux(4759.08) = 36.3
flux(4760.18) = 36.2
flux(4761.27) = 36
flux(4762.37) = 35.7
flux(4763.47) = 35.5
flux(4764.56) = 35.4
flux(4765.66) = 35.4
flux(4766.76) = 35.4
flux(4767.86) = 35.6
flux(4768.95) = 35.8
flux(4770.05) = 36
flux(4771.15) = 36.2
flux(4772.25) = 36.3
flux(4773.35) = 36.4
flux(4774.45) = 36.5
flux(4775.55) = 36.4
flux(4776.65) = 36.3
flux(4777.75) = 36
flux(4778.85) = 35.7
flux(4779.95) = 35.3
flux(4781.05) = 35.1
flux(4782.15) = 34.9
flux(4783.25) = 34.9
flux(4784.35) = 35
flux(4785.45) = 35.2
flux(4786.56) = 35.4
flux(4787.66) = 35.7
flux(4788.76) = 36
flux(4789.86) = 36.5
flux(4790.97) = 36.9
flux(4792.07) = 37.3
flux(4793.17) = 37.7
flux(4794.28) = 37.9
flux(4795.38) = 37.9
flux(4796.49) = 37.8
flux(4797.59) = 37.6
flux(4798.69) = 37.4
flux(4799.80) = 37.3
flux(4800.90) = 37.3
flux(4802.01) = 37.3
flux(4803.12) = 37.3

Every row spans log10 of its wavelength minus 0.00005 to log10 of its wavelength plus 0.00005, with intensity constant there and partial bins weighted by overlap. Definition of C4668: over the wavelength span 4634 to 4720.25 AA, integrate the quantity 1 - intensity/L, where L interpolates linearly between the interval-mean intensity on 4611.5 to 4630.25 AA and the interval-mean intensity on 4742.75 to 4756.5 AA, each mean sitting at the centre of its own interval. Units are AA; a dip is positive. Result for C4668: 1.2 AA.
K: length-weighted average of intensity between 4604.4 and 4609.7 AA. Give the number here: 36.7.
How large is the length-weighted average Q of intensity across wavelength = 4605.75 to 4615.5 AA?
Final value 36.7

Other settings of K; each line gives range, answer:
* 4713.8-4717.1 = 37.2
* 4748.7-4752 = 37.5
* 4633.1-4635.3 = 36.7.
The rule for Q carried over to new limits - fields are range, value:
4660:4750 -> 36.5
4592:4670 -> 36.4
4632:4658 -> 36.3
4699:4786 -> 36.2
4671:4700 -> 36.7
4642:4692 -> 36.5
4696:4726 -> 36.2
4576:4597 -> 36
